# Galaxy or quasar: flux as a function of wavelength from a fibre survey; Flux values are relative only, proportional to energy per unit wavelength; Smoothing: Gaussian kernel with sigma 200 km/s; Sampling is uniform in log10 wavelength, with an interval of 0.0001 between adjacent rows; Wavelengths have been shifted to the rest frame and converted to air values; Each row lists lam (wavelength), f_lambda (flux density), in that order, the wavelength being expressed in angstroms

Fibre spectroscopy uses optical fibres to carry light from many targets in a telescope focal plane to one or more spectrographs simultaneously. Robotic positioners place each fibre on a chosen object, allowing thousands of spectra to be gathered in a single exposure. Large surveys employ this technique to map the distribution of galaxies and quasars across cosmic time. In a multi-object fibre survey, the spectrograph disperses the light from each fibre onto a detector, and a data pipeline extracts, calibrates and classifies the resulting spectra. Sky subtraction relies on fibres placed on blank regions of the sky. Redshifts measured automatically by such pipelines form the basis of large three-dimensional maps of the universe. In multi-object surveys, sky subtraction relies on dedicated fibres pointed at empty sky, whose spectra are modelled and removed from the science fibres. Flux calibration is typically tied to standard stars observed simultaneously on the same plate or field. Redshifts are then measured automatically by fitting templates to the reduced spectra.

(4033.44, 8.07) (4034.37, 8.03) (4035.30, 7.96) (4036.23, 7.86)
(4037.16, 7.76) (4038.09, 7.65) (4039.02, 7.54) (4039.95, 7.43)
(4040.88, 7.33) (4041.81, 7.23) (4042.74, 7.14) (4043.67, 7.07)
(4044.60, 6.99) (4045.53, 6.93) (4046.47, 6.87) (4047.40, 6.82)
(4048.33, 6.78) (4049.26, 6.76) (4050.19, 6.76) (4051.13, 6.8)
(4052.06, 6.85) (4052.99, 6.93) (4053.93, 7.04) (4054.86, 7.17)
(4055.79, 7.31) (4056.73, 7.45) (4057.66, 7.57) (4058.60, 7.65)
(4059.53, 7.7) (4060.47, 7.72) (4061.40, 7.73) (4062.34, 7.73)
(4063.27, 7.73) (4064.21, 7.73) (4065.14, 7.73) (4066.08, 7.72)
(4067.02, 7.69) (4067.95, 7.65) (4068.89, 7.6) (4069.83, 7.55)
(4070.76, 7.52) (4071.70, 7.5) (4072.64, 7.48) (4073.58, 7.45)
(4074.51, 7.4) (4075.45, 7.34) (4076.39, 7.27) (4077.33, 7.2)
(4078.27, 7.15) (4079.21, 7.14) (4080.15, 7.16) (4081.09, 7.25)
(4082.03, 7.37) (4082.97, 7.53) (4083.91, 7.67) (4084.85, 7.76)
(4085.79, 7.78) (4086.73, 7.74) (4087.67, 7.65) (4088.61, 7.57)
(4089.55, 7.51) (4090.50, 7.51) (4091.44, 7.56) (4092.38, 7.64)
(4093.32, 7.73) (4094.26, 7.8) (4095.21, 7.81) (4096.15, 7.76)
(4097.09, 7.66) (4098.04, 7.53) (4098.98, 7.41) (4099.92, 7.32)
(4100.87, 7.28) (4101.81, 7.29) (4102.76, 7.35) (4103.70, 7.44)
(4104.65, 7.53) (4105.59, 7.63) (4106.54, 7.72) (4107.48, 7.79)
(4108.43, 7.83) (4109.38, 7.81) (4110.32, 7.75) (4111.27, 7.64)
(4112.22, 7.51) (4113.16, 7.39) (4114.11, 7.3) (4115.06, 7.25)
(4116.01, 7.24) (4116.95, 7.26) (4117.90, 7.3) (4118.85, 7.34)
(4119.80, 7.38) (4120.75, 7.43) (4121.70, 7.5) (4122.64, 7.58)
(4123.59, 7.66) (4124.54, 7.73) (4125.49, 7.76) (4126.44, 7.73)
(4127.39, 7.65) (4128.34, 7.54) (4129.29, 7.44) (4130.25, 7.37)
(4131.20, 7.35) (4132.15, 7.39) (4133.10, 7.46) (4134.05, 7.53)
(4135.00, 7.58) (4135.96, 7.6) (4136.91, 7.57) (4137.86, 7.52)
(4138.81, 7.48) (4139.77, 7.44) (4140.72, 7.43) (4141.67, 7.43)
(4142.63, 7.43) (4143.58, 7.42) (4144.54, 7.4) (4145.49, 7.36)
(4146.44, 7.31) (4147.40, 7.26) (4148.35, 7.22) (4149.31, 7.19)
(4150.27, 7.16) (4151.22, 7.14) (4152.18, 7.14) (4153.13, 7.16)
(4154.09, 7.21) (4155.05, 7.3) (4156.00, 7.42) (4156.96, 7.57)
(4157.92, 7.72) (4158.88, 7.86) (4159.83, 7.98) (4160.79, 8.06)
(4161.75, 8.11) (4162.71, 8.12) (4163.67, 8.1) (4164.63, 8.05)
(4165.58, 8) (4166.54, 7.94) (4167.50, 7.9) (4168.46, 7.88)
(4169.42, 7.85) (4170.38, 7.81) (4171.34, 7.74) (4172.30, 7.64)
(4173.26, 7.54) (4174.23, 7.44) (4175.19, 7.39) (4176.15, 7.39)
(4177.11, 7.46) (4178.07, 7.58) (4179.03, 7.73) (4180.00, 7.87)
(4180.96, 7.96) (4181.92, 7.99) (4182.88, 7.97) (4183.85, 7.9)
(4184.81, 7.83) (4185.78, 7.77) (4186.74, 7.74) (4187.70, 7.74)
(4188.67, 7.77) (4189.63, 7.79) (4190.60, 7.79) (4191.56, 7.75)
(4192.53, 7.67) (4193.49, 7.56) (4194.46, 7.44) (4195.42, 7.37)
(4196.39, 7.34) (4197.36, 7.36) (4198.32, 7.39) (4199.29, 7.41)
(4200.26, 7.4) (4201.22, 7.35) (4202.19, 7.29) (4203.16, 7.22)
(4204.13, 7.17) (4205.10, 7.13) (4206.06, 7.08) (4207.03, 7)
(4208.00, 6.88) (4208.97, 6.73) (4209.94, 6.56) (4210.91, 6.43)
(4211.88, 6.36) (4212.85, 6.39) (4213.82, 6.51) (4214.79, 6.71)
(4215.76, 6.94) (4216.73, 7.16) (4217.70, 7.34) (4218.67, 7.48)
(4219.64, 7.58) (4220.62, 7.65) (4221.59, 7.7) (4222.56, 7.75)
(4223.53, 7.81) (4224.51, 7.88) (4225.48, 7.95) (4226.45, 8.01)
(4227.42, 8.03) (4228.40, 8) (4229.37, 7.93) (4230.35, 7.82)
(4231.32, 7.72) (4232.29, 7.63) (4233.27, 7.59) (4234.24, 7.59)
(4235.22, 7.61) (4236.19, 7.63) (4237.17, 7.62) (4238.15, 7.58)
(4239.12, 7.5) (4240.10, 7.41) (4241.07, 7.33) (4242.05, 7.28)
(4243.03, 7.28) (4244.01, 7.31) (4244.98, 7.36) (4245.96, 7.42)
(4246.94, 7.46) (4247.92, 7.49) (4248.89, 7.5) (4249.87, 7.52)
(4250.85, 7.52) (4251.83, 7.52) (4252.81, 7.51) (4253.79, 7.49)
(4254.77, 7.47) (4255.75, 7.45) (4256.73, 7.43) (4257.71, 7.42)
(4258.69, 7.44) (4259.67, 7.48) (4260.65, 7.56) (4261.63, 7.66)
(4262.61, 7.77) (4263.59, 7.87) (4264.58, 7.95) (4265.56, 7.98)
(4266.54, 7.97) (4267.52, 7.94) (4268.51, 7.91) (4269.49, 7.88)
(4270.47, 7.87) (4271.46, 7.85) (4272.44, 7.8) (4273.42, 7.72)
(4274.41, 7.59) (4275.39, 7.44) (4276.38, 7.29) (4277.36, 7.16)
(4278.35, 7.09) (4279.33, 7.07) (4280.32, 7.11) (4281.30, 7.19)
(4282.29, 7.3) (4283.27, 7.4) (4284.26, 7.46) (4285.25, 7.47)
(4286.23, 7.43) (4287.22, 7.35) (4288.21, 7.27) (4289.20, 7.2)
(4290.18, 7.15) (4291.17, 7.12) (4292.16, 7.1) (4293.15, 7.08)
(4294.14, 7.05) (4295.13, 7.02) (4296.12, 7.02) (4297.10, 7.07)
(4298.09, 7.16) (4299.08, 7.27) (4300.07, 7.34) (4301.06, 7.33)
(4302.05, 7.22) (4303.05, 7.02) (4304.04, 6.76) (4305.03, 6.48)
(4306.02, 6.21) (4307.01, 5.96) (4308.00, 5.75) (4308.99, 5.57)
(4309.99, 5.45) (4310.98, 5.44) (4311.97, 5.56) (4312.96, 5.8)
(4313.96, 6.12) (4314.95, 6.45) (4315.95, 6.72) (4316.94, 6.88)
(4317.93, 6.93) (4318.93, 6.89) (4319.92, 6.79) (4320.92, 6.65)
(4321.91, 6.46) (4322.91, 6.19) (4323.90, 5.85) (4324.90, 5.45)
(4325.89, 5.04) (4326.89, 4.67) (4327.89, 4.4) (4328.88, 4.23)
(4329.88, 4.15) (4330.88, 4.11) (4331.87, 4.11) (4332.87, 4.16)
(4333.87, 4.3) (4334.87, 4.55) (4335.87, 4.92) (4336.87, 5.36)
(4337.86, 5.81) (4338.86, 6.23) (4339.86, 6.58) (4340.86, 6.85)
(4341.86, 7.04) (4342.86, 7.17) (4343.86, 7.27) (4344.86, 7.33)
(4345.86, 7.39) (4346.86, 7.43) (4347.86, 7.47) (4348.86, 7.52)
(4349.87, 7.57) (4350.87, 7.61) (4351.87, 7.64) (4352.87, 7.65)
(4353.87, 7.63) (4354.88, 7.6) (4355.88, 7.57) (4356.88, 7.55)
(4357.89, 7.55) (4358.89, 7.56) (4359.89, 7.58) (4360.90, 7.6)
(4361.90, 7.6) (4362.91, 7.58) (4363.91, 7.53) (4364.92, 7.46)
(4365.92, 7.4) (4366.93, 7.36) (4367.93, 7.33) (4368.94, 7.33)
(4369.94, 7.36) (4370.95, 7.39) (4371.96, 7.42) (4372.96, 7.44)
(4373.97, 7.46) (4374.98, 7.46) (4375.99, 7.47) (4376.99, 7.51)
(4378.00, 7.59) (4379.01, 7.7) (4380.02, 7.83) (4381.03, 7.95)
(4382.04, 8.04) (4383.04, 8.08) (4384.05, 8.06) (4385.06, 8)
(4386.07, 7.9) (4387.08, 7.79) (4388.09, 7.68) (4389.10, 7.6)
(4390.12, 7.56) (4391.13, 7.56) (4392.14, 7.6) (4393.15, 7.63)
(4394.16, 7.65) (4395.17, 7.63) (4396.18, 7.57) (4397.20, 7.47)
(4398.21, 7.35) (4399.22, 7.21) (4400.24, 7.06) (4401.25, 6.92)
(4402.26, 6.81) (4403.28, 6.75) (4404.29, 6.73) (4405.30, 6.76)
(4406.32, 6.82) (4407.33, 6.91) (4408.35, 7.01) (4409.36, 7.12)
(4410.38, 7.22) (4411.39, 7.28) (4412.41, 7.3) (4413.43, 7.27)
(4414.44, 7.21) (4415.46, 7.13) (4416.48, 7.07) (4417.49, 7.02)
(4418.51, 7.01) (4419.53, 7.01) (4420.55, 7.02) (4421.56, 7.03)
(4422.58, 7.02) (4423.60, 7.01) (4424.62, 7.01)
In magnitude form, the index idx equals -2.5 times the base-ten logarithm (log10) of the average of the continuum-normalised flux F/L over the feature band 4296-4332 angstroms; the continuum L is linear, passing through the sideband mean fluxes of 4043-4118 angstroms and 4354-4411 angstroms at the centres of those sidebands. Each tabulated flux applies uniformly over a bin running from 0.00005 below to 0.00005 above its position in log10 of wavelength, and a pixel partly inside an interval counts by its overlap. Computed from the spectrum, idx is 0.221 mag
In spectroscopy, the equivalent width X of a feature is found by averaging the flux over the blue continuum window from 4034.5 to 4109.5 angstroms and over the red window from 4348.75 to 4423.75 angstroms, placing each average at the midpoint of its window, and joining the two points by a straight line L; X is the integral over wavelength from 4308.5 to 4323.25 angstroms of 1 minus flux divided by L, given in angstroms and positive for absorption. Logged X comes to 2.3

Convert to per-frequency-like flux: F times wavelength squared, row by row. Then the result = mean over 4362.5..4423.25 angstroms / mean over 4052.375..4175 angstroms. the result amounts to 1.12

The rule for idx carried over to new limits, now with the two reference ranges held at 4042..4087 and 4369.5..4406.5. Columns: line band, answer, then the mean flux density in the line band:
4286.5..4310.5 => 0.09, 6.83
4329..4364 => 0.13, 6.64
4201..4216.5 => 0.08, 6.85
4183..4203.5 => -0.02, 7.57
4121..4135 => -0.03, 7.55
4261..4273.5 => -0.06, 7.86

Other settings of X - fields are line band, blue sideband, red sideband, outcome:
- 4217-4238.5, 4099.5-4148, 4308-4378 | -2.0 angstroms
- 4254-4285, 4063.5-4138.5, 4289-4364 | -3.6 angstroms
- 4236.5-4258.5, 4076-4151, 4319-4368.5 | -1.7 angstroms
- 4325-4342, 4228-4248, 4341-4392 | 5.6 angstroms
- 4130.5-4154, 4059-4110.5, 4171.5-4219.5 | 0.3 angstroms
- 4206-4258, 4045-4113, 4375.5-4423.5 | 0.1 angstroms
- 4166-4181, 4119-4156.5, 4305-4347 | -1.2 angstroms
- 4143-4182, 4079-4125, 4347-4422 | -0.6 angstroms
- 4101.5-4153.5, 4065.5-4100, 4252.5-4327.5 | -0.3 angstroms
